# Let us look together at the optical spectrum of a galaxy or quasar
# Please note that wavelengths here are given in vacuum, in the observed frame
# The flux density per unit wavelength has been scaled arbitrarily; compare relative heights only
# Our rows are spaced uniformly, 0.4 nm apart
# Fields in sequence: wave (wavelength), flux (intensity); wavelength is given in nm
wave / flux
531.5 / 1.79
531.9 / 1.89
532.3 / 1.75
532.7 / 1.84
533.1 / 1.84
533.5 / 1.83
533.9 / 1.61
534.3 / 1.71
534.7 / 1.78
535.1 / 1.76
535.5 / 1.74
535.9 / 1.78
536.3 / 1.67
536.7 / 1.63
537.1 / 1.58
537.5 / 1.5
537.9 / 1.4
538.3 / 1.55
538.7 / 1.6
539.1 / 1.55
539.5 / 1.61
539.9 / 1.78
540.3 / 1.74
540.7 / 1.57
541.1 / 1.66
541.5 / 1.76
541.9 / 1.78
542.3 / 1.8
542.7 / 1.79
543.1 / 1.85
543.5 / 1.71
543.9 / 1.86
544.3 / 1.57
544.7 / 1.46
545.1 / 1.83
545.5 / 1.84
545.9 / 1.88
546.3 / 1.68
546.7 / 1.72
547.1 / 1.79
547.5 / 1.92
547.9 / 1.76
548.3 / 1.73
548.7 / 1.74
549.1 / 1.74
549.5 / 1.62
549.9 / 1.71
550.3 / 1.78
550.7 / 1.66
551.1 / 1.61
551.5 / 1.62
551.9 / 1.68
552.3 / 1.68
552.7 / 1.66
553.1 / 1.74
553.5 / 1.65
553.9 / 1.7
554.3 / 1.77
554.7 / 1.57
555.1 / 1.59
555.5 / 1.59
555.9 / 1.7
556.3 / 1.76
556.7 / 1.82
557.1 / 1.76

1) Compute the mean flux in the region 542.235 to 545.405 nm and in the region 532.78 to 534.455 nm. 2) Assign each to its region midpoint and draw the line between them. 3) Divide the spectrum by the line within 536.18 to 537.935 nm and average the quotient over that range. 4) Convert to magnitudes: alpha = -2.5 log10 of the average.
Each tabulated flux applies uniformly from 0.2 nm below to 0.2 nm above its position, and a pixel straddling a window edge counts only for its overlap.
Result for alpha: 0.12 mag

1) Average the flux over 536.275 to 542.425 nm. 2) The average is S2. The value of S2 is 1.63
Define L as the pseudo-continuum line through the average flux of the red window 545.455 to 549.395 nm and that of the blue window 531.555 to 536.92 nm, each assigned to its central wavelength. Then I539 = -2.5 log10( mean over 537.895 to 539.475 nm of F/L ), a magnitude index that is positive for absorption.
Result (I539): 0.14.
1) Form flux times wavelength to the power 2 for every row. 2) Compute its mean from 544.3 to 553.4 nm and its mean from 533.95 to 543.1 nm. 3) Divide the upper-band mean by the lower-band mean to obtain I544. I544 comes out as 1.07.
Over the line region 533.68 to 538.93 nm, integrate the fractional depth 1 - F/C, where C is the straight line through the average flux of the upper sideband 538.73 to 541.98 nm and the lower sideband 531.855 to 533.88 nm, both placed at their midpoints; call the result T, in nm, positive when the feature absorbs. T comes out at 0.32 nm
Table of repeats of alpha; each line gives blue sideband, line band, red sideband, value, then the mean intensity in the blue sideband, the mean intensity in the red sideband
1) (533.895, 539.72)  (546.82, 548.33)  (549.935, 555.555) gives -0.09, 1.63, 1.67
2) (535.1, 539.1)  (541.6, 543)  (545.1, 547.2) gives -0.05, 1.61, 1.79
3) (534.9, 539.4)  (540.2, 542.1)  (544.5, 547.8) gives -0.01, 1.61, 1.76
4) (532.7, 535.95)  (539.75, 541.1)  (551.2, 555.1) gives 0.03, 1.76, 1.67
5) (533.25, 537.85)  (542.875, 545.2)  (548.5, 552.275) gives -0.02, 1.68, 1.68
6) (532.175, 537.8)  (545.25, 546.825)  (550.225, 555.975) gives -0.06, 1.71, 1.66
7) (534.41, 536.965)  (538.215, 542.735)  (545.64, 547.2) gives 0.04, 1.72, 1.77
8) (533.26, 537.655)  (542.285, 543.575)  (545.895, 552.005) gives -0.05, 1.69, 1.72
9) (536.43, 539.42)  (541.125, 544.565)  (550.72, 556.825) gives -0.11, 1.55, 1.67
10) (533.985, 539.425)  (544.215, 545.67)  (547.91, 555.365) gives -0.01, 1.63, 1.68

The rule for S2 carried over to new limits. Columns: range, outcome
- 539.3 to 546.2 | 1.73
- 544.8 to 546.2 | 1.81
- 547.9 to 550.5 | 1.72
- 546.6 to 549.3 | 1.77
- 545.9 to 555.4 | 1.7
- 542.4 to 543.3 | 1.82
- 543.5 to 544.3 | 1.75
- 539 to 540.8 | 1.66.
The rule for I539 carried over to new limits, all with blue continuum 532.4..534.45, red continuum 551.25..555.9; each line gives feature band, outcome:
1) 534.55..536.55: 0.008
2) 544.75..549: -0.050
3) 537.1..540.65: 0.097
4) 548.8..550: -0.007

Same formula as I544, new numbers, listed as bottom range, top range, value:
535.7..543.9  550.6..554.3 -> 1.05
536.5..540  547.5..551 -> 1.14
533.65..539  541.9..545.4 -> 1.09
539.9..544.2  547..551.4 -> 1.01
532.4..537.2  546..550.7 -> 1.06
